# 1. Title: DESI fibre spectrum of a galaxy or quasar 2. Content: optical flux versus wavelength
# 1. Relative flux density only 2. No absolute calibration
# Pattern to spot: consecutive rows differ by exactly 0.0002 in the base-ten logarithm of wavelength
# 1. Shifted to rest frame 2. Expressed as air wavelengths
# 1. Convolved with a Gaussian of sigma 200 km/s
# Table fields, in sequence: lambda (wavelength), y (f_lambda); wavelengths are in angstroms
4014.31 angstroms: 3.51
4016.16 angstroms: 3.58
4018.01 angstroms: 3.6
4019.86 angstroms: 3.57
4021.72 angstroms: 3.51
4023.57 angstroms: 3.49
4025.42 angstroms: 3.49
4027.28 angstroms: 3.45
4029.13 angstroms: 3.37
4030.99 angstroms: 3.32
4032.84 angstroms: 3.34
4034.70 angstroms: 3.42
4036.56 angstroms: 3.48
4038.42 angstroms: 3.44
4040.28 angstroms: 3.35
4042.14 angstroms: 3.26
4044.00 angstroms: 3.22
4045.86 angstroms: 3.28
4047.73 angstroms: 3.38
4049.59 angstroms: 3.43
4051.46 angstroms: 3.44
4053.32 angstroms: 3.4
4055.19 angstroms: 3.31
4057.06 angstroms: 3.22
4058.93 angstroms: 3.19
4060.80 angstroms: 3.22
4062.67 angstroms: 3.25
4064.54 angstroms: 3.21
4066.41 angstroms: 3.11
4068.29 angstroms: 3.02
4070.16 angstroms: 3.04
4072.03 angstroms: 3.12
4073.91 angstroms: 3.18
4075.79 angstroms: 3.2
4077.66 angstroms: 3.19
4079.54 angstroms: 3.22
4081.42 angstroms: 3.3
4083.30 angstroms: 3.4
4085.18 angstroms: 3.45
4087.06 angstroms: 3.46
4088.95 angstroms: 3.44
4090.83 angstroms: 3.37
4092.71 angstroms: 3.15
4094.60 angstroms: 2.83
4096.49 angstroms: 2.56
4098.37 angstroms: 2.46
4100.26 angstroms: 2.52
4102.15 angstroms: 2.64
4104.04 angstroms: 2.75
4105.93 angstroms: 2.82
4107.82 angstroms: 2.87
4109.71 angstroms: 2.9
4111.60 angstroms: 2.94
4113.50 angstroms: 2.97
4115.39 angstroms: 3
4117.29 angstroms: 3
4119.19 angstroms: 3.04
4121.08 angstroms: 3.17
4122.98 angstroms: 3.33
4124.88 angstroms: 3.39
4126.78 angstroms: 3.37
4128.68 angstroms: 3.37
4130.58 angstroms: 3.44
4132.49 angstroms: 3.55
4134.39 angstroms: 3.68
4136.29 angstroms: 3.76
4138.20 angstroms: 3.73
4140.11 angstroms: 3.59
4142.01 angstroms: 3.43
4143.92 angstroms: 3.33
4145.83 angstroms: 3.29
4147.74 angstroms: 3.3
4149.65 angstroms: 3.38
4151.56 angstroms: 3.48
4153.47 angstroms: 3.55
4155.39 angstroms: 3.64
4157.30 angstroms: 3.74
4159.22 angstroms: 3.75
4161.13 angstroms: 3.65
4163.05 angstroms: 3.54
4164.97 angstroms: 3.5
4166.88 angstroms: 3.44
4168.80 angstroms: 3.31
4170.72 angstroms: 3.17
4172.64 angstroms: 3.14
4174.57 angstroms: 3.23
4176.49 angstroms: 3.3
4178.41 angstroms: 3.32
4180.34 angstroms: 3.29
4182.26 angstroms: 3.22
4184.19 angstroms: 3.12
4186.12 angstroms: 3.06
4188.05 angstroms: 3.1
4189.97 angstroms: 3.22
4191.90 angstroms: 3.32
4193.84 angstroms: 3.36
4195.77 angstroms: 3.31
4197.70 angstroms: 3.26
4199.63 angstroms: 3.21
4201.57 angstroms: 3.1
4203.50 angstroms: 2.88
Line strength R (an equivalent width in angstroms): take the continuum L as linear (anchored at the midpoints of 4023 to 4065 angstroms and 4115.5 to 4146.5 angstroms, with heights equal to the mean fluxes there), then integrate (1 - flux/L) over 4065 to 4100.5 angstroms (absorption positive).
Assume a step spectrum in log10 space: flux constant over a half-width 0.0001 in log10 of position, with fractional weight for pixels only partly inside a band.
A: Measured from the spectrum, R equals 2.6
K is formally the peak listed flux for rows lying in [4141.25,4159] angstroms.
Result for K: 3.74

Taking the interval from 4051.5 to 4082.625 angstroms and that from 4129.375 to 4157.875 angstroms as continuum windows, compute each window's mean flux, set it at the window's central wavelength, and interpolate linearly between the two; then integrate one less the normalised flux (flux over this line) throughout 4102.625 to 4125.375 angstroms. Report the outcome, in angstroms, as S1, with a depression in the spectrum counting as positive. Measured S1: 2.7 angstroms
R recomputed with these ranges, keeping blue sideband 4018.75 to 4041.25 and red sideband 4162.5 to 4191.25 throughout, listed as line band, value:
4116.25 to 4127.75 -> 0.38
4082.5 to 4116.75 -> 3.90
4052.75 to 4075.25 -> 1.39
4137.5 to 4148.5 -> -0.46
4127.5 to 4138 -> -0.81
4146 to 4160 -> -1.03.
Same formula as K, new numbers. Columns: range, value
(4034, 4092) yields 3.48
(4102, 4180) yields 3.76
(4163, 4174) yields 3.54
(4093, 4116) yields 3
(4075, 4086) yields 3.45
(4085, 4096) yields 3.46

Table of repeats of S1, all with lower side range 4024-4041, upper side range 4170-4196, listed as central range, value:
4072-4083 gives 0.44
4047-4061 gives 0.23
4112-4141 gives -0.52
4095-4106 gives 2.33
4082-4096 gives 0.27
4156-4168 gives -1.30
